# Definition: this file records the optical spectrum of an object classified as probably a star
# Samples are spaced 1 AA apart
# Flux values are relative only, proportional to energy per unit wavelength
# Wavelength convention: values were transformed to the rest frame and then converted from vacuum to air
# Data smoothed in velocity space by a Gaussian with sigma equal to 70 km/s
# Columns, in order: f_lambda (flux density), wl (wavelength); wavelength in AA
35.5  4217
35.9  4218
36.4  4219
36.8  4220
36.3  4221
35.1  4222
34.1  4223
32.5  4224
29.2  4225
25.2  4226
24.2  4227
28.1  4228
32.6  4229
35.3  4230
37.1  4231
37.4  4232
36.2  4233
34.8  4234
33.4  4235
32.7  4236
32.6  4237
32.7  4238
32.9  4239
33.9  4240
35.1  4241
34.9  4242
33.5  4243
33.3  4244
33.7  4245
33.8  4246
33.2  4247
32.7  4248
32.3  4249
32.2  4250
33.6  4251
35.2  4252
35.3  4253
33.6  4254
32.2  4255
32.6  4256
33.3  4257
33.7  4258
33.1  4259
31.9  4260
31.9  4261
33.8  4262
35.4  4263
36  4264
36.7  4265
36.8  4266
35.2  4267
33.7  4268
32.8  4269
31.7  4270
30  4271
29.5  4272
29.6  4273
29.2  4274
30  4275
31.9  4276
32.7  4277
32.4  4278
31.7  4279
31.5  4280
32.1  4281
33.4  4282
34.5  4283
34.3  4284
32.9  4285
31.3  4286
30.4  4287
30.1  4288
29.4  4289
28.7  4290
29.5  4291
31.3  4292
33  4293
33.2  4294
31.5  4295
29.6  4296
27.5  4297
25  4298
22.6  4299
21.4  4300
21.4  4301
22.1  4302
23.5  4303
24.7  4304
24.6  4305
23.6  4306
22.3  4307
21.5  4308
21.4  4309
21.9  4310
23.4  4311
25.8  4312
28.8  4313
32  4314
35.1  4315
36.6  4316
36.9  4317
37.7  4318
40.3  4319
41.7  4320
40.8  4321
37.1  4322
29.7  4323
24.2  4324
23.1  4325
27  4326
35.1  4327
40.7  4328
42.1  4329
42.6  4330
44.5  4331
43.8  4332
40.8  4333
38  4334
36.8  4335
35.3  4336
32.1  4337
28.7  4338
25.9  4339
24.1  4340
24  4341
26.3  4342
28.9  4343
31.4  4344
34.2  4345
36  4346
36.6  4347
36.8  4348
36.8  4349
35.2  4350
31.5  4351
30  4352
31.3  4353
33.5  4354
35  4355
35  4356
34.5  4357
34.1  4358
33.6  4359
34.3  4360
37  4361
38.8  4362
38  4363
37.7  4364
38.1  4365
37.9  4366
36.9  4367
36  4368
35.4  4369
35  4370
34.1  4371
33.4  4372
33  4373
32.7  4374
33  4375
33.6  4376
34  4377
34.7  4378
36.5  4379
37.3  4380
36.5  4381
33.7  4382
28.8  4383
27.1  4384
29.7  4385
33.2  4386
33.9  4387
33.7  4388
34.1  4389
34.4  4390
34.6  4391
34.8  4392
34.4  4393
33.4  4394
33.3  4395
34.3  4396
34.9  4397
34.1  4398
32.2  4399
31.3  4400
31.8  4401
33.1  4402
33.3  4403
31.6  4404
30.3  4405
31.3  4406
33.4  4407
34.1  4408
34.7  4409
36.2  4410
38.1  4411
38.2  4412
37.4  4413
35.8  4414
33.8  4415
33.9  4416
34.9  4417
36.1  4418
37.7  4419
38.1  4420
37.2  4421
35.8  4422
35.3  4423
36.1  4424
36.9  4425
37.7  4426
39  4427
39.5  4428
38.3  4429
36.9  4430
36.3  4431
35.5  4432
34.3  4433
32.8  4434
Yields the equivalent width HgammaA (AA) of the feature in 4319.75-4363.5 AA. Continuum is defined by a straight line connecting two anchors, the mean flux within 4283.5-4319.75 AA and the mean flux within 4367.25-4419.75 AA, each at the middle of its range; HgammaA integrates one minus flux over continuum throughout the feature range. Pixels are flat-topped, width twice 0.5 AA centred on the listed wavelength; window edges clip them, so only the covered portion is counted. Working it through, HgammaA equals -4.7 AA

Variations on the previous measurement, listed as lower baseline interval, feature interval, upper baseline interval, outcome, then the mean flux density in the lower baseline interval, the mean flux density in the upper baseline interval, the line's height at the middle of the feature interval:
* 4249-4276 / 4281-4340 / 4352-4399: 4.48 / 33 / 34.3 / 33.6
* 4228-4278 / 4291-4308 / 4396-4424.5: 3.88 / 33.4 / 34.7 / 33.7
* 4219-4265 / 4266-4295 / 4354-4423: 1.69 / 33.4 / 34.5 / 33.7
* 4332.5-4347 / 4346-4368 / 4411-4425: -1.76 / 31.8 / 36.3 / 32.8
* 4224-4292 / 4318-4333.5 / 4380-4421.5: -1.69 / 32.6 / 34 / 33.3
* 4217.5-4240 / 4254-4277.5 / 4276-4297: -0.44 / 33.3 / 31.6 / 32.2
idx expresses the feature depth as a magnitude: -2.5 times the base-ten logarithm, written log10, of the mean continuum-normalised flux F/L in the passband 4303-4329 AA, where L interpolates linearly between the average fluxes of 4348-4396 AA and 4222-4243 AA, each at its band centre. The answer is 0.12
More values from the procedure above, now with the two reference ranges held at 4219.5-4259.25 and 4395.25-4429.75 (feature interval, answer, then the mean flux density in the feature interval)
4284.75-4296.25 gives 0.10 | 30.9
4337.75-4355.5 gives 0.10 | 31.5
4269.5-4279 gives 0.10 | 30.8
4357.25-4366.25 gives -0.06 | 36.5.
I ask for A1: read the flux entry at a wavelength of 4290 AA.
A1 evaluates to 28.7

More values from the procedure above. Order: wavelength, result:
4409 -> 34.7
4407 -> 33.4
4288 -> 30.1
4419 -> 37.7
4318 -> 37.7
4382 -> 33.7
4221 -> 36.3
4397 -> 34.9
